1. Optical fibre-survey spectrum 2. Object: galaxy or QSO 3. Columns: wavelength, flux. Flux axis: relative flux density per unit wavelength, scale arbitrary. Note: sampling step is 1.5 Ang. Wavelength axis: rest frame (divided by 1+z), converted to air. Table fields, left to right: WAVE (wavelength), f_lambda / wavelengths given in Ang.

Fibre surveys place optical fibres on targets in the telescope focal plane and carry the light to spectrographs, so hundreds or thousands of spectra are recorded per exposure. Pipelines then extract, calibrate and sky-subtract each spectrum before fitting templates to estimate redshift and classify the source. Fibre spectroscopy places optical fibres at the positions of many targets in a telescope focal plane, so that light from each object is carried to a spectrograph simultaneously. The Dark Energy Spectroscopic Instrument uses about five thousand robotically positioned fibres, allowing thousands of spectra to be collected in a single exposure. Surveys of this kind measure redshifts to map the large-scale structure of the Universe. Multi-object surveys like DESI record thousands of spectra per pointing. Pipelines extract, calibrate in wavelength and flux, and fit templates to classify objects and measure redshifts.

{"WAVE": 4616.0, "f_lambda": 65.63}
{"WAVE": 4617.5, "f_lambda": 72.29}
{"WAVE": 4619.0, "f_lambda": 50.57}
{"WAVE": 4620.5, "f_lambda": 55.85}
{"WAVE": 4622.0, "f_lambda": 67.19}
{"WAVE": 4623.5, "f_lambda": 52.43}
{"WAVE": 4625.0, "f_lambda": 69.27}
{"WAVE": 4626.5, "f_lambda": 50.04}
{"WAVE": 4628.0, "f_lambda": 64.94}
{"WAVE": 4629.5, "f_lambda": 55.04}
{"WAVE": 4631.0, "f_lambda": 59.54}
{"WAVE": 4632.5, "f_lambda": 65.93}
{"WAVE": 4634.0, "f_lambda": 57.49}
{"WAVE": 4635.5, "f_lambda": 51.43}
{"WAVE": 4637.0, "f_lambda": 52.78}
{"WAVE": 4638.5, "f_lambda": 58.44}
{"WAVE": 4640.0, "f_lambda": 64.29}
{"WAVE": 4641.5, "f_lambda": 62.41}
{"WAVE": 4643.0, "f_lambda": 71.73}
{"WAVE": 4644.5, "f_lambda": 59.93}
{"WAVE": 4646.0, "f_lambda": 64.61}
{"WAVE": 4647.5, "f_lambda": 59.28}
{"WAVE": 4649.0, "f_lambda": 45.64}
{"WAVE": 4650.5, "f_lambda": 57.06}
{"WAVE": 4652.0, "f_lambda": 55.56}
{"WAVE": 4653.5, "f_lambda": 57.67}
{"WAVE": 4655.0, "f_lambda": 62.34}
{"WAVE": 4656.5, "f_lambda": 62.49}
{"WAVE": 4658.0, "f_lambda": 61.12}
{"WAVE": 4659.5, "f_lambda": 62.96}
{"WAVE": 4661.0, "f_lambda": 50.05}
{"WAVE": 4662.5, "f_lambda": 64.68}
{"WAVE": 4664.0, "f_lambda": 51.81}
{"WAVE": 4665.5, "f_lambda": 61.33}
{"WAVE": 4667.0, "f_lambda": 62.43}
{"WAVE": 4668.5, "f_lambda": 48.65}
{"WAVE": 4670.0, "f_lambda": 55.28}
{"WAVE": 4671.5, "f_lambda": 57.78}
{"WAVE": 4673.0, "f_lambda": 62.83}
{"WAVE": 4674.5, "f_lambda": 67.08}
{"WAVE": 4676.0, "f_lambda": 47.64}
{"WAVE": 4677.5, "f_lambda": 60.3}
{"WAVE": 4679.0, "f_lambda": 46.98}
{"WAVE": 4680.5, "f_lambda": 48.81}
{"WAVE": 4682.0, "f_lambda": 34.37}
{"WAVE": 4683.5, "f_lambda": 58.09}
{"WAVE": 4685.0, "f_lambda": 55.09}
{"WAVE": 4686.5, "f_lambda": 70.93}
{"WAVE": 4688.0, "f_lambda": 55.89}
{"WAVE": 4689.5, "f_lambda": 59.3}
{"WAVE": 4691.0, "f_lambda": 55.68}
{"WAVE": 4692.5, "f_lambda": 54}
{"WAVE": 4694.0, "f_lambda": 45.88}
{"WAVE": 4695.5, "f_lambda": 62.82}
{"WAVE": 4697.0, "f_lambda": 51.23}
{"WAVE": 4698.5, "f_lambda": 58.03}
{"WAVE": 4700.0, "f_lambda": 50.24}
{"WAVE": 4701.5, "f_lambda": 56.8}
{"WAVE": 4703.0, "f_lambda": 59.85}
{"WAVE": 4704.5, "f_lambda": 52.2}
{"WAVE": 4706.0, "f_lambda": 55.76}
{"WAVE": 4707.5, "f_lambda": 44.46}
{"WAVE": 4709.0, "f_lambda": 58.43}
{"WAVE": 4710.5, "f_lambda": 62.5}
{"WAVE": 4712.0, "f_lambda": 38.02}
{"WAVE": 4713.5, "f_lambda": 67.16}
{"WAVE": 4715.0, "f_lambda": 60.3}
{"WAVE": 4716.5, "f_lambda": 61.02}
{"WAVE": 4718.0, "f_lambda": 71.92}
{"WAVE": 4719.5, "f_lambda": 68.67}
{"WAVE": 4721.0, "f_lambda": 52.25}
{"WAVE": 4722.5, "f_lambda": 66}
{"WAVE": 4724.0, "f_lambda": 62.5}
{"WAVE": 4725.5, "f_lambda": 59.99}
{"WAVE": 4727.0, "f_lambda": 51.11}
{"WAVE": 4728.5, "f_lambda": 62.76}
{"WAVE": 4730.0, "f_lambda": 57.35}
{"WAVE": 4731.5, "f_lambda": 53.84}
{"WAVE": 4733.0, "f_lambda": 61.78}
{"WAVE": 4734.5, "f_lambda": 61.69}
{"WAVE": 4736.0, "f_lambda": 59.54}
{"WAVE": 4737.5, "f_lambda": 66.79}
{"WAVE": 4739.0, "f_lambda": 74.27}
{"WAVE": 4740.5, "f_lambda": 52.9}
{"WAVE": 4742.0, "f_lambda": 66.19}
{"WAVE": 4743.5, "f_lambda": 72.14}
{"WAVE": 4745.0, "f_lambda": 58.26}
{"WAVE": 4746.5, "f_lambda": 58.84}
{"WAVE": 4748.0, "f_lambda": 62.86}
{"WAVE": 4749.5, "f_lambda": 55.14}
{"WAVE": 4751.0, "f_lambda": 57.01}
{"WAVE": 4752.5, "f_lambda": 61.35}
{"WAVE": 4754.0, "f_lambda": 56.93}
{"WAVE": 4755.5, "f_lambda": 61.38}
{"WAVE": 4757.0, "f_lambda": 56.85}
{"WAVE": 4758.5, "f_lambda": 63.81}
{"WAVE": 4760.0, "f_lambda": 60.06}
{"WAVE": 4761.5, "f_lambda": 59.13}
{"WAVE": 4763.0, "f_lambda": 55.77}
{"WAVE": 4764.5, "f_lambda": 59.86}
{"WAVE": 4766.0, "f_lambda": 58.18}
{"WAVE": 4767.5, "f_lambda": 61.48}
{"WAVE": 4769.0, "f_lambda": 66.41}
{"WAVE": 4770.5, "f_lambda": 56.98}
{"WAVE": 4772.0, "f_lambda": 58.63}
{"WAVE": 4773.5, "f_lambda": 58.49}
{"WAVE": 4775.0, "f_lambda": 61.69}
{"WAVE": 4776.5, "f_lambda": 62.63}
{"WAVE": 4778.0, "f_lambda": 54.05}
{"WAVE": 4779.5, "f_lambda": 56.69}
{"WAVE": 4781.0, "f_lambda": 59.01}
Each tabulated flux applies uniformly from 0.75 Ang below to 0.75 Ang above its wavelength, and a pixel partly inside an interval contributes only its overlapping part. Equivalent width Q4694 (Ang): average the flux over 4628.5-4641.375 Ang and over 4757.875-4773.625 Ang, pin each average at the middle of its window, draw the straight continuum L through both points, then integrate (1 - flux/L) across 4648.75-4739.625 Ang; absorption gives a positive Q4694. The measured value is 2.4 Ang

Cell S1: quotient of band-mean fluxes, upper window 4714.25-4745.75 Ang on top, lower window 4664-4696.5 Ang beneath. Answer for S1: 1.11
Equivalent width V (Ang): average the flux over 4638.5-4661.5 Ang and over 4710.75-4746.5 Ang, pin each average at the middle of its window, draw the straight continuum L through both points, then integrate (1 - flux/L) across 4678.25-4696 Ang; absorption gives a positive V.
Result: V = 1.9 Ang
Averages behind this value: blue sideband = 59.9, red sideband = 61.1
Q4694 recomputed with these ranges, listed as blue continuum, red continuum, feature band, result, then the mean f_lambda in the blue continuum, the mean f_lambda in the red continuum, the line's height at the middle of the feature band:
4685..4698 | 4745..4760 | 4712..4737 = -0.98 Ang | 56.9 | 59.3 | 58.2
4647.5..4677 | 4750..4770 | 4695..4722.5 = 0.55 Ang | 57.7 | 59.8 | 58.7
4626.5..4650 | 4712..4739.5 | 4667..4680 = 0.87 Ang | 59.2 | 61.4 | 60.1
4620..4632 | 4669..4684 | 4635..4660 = -1.06 Ang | 59.5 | 53.8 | 57.1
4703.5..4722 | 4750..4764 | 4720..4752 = -1.20 Ang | 57.9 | 59.1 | 58.5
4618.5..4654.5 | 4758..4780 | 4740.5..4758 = -0.26 Ang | 58.8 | 59.6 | 59.5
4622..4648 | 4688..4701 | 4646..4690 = 0.29 Ang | 60.2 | 54.8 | 57.2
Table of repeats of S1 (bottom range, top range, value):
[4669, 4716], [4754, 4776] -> 1.08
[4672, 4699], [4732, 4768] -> 1.10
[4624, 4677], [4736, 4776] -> 1.03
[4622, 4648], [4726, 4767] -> 1.00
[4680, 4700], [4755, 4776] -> 1.10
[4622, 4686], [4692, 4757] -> 1.02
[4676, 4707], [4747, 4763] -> 1.09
